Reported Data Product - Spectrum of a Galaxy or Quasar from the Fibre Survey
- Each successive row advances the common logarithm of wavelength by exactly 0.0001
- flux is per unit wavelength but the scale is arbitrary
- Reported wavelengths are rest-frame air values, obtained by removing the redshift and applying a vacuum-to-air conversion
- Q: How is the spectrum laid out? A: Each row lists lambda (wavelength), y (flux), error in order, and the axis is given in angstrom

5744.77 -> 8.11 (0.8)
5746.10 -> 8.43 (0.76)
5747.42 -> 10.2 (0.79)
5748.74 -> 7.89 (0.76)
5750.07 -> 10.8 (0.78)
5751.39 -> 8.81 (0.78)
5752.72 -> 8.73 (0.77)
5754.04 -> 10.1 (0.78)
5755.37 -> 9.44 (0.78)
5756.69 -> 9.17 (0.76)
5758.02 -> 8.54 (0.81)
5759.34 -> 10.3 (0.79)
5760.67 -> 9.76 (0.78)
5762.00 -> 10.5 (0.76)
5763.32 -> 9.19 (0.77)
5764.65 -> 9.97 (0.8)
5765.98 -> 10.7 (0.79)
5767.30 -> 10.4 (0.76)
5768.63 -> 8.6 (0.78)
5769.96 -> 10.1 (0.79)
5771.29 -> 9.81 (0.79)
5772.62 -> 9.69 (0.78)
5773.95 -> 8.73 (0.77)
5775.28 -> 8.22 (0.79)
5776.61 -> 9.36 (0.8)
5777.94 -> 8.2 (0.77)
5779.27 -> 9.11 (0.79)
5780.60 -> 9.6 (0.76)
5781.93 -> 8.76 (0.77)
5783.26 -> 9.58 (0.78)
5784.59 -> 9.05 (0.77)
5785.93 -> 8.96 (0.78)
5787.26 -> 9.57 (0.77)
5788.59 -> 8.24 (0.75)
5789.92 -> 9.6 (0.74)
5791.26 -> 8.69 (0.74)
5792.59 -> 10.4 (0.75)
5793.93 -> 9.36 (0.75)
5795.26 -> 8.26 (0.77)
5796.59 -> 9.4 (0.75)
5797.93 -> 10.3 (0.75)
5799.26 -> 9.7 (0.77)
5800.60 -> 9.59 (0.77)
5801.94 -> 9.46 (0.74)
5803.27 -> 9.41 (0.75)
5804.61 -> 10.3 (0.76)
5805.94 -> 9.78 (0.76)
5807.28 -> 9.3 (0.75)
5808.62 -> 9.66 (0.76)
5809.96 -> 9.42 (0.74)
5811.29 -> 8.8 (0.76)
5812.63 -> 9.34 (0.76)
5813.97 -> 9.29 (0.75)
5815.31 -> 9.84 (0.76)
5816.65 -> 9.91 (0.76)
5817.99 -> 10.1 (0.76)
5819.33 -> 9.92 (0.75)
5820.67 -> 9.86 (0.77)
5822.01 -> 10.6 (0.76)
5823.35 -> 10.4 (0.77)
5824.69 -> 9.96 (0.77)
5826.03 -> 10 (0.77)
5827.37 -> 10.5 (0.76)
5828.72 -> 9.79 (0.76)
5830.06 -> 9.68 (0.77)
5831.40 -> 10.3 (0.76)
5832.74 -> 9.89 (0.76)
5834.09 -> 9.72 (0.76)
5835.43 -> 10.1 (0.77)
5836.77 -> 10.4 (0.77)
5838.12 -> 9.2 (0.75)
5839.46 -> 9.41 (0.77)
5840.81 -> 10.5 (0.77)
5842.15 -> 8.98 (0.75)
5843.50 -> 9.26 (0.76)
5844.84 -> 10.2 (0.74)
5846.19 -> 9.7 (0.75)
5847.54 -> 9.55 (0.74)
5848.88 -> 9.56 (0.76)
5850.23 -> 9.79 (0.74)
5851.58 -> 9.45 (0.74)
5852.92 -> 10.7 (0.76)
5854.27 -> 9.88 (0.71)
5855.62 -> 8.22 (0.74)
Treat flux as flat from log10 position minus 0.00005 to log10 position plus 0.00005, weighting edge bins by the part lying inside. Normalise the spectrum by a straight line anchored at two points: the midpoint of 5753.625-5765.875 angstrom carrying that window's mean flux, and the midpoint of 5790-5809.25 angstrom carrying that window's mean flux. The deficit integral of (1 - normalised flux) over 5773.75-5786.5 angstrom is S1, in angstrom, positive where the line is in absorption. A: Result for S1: 0.87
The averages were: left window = 9.7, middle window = 8.96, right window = 9.54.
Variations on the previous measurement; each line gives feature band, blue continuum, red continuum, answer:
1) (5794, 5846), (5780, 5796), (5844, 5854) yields -1.20 angstrom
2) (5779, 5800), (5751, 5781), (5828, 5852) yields 0.55 angstrom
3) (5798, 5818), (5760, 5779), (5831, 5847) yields 0.14 angstrom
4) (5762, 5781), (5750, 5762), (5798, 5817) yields 0.17 angstrom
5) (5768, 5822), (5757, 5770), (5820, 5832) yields 3.00 angstrom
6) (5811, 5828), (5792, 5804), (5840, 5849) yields -0.54 angstrom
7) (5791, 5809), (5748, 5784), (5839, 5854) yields -0.02 angstrom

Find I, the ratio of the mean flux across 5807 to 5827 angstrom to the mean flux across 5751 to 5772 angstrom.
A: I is 1.0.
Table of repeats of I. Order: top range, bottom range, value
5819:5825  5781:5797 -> 1.11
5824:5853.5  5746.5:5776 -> 1.03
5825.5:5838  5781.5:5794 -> 1.08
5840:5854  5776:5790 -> 1.08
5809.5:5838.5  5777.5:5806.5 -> 1.06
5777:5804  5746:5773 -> 0.96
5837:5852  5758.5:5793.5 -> 1.02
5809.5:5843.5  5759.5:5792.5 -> 1.05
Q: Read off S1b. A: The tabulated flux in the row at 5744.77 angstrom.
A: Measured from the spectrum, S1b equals 8.11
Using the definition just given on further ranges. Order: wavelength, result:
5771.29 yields 9.81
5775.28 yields 8.22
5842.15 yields 8.98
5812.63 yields 9.34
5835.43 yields 10.1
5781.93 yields 8.76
